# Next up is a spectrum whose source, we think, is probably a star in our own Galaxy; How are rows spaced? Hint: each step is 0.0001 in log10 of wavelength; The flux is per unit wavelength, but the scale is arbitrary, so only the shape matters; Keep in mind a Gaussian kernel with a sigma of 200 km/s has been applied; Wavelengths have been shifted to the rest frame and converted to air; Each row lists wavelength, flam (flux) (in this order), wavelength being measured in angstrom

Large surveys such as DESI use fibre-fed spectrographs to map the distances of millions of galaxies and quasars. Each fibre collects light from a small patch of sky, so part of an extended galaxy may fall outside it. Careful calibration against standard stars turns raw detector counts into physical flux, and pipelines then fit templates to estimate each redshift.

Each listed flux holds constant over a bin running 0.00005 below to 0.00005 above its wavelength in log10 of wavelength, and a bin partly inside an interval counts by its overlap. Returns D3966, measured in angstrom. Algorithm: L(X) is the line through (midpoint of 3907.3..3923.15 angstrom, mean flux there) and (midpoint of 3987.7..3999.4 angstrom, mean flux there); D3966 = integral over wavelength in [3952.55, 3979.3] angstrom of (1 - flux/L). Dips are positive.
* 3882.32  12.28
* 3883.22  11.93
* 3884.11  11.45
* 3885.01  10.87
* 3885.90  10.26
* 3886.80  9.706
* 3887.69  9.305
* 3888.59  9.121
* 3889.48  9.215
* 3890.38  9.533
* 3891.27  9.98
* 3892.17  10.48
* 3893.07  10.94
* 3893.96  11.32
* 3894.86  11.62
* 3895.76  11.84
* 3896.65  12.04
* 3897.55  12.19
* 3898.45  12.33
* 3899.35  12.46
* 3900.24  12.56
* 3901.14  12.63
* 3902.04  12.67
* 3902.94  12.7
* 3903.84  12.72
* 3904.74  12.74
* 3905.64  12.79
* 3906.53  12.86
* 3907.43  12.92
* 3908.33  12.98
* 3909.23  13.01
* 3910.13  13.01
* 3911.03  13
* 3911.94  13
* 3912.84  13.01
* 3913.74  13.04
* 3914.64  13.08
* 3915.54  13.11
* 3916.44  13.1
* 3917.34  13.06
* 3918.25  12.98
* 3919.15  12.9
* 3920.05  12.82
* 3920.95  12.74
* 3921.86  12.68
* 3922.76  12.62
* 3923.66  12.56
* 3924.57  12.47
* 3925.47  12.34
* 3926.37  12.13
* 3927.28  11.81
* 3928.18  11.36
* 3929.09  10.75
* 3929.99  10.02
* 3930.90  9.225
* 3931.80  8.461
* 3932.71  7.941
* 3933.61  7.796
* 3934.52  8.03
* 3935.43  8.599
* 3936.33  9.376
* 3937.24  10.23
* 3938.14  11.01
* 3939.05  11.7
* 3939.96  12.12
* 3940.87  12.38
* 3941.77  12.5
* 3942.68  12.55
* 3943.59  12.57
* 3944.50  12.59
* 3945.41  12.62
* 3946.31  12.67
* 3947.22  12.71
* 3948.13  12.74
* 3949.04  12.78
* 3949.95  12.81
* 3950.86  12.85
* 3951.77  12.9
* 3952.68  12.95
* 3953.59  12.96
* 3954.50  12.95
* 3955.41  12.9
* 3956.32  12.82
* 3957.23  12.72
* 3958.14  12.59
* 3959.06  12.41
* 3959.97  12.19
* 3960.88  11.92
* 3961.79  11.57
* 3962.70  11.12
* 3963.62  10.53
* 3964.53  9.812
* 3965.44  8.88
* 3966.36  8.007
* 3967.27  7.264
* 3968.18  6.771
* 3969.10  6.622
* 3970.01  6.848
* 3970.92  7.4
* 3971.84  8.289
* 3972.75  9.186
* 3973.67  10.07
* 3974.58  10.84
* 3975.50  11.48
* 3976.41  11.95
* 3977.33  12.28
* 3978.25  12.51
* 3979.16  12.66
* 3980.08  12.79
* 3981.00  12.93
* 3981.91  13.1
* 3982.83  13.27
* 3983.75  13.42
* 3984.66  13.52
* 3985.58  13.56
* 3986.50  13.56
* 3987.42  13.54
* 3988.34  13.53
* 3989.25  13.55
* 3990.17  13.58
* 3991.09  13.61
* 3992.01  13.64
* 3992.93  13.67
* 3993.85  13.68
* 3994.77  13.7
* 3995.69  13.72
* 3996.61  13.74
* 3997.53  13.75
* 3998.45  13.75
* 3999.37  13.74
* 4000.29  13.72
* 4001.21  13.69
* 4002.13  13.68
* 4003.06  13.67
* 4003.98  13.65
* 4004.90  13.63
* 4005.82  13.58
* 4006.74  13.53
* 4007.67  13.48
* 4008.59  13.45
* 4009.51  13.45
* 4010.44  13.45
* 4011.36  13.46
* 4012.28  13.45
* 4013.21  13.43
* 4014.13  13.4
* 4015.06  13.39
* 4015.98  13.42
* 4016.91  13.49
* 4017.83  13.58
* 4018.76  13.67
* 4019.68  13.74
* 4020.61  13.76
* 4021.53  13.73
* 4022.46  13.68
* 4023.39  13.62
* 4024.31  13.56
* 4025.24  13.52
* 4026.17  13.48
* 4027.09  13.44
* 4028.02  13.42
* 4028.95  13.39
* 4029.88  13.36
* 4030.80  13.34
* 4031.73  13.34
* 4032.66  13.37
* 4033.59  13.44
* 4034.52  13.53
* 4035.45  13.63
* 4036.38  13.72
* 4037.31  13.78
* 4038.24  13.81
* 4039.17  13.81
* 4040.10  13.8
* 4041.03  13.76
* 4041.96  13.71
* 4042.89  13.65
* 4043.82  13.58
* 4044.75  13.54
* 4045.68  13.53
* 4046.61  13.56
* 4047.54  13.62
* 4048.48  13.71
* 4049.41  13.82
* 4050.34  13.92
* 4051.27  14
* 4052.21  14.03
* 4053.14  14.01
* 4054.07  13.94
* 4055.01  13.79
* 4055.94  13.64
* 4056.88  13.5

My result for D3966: 5.54 angstrom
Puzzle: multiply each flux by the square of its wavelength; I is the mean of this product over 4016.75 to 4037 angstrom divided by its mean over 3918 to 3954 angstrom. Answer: 1.22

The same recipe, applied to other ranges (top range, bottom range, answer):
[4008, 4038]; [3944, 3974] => 1.27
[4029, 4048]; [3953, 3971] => 1.35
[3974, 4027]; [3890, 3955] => 1.16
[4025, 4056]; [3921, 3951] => 1.27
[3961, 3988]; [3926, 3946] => 1.03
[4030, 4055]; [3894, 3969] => 1.23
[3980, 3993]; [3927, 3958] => 1.19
